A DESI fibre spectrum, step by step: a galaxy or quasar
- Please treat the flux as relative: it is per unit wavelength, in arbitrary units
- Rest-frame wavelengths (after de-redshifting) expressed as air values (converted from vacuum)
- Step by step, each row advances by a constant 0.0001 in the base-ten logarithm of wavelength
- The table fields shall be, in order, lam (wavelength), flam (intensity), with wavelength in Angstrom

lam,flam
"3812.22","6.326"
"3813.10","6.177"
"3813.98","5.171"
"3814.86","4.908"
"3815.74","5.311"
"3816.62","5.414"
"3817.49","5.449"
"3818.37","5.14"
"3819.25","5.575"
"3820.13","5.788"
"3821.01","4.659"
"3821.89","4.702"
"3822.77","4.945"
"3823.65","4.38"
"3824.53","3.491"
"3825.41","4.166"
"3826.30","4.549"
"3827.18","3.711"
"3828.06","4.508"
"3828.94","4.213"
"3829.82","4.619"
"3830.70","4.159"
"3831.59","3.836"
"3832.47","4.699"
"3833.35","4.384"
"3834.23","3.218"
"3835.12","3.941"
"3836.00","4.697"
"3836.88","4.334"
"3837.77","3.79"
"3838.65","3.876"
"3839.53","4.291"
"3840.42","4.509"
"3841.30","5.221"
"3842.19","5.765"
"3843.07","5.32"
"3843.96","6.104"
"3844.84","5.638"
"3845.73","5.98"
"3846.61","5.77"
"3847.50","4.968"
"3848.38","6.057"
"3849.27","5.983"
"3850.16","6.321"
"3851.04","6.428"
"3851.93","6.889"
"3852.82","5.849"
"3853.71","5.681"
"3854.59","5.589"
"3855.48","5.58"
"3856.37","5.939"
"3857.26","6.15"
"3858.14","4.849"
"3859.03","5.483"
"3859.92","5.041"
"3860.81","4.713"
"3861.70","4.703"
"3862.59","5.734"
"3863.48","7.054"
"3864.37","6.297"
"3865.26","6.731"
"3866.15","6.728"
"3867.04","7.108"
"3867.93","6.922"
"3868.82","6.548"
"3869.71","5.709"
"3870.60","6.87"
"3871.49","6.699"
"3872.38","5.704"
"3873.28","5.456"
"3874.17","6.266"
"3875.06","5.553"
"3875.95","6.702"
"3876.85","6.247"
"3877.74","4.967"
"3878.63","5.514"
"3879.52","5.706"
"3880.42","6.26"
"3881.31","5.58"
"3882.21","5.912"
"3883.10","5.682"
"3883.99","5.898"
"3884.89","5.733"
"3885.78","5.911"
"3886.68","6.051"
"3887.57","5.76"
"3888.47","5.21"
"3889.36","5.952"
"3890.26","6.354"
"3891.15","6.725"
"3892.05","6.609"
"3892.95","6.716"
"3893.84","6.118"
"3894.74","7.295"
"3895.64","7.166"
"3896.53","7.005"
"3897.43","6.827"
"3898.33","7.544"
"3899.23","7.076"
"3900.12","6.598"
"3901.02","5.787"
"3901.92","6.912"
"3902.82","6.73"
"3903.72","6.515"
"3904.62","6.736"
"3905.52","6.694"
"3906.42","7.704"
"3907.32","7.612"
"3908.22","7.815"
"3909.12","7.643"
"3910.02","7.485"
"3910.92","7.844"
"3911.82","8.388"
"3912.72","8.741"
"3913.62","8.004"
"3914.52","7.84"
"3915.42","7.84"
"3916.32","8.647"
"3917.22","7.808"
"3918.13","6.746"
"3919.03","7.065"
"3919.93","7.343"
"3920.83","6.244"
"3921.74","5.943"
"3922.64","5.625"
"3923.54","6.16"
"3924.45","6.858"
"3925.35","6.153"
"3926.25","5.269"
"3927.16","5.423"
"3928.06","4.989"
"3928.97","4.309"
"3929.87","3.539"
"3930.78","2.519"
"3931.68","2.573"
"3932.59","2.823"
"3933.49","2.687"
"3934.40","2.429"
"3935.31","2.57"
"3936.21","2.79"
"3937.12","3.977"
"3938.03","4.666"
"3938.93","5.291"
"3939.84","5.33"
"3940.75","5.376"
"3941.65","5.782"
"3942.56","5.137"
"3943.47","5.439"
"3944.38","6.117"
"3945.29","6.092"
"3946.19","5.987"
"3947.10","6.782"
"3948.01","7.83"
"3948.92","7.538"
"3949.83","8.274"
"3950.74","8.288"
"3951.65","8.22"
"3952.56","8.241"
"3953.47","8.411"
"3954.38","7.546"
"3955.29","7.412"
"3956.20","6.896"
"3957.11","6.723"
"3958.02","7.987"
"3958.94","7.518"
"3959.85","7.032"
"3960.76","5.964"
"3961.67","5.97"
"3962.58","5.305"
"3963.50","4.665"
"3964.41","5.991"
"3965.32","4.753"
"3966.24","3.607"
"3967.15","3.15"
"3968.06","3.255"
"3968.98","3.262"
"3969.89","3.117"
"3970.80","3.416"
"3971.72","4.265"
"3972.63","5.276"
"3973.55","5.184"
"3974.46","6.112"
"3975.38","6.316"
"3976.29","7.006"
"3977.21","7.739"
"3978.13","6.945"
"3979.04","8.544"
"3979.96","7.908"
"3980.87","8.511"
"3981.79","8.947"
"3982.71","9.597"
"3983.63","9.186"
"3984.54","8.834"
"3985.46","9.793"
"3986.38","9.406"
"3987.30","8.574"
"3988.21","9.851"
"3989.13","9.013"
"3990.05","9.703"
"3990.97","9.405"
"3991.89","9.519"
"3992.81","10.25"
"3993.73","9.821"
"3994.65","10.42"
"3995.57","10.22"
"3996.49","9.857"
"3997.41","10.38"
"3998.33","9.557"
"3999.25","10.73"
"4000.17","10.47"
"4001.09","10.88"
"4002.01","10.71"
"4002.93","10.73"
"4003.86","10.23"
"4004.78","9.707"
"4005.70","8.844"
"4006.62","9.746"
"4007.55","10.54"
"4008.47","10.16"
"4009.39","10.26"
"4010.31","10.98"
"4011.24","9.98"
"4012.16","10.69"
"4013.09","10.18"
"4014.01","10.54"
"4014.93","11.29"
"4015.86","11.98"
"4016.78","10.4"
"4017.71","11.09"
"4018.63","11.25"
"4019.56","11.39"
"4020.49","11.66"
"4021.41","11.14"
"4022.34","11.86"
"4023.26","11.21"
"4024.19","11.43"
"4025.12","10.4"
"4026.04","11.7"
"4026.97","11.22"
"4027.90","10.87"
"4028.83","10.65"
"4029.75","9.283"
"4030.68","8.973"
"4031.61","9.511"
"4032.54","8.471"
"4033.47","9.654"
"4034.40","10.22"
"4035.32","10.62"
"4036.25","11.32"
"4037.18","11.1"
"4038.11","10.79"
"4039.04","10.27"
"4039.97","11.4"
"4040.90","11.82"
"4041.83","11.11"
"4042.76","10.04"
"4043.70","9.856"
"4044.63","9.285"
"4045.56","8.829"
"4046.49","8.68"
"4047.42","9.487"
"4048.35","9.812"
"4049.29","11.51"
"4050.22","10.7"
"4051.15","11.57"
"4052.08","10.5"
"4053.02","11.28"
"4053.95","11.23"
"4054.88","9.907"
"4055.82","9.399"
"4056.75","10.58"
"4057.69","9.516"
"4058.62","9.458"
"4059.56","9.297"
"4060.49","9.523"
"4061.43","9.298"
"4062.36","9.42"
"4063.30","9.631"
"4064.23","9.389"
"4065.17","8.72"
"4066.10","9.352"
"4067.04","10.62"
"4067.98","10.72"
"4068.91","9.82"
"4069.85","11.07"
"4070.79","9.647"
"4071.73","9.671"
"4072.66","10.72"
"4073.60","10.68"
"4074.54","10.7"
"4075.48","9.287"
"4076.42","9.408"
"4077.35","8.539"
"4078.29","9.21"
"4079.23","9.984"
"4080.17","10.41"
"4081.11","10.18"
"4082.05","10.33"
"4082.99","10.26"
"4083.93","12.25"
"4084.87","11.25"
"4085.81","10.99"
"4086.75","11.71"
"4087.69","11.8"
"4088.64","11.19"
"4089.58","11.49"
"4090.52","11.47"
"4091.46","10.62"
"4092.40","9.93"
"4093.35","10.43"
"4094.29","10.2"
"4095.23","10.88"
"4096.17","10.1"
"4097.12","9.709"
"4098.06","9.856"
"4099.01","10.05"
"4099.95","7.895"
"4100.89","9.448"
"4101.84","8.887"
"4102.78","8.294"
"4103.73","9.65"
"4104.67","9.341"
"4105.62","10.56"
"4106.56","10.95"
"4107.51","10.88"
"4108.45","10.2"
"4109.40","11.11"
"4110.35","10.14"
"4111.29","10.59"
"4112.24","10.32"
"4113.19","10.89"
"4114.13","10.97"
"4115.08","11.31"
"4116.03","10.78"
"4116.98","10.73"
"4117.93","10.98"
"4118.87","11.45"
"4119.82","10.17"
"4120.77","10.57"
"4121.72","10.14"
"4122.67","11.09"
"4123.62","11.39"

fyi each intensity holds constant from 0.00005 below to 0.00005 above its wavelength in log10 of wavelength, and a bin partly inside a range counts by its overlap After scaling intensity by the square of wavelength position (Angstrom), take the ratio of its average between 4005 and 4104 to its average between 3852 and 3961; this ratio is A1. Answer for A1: 1.8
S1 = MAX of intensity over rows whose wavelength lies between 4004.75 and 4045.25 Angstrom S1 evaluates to 11.98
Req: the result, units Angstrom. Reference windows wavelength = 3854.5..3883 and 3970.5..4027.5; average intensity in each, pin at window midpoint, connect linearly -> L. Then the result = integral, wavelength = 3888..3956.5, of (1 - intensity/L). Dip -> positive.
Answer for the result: 9.8 Angstrom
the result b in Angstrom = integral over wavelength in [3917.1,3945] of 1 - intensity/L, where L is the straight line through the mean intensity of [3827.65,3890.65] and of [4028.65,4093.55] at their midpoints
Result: 8.6 Angstrom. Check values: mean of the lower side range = 5.55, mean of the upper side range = 10.2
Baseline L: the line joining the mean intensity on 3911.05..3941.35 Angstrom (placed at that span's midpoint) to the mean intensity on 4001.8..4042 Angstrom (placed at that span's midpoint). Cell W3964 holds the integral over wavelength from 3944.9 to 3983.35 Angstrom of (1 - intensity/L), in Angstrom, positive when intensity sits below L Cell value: 5.2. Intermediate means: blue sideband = 5.54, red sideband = 10.6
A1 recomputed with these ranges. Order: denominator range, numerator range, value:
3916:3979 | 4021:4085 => 1.89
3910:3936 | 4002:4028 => 1.95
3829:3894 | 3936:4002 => 1.36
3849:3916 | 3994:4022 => 1.74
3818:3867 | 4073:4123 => 2.29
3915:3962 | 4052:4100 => 1.83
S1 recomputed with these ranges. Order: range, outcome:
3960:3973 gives 5.991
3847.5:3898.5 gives 7.544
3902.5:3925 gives 8.741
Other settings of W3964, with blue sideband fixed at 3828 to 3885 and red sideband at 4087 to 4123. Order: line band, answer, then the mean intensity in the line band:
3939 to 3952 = 1.34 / 6.53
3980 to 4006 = -4.83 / 9.73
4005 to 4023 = -4.40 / 10.7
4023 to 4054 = -4.52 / 10.4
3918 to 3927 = 0.69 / 6.3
